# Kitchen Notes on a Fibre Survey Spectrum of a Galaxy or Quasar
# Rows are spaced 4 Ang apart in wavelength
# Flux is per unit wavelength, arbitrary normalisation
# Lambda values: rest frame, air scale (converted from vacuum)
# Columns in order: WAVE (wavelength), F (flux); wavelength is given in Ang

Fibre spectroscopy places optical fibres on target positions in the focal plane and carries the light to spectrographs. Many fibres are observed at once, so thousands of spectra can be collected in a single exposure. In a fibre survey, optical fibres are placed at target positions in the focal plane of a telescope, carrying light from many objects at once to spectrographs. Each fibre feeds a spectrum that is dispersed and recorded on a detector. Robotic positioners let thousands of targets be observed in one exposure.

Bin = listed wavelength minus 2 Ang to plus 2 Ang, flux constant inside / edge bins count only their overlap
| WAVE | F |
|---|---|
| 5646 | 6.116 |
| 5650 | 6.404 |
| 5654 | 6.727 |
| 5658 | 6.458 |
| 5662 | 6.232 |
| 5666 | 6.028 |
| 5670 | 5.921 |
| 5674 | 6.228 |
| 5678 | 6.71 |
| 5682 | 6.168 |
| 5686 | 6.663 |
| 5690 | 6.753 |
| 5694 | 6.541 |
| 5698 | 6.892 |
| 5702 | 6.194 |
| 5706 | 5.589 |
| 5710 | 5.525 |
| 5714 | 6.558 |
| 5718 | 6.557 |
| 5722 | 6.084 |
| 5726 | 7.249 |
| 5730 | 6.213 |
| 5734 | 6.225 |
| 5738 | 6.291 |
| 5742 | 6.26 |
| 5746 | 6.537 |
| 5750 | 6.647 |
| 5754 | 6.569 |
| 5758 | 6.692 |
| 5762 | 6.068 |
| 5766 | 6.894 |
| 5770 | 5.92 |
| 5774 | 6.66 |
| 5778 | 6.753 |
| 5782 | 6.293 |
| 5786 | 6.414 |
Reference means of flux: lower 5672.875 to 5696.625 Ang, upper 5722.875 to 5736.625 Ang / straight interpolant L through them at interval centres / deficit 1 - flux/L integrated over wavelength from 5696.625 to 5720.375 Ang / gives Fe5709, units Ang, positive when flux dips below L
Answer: 1.17 Ang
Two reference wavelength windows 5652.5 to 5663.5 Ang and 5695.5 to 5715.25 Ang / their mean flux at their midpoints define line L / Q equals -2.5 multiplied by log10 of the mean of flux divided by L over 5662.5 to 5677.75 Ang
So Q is 0.04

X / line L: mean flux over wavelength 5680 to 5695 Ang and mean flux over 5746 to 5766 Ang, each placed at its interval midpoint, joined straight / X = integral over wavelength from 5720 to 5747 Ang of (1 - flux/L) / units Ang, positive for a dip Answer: 0.5 Ang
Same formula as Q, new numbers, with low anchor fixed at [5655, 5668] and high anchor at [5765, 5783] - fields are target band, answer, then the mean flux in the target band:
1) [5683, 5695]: -0.049 mag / 6.62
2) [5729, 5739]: 0.030 mag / 6.24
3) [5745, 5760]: -0.027 mag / 6.62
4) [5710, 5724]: 0.019 mag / 6.27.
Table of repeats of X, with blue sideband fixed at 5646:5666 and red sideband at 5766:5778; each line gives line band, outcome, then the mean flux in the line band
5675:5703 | -0.7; 6.56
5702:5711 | 1.0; 5.7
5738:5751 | 0.0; 6.44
